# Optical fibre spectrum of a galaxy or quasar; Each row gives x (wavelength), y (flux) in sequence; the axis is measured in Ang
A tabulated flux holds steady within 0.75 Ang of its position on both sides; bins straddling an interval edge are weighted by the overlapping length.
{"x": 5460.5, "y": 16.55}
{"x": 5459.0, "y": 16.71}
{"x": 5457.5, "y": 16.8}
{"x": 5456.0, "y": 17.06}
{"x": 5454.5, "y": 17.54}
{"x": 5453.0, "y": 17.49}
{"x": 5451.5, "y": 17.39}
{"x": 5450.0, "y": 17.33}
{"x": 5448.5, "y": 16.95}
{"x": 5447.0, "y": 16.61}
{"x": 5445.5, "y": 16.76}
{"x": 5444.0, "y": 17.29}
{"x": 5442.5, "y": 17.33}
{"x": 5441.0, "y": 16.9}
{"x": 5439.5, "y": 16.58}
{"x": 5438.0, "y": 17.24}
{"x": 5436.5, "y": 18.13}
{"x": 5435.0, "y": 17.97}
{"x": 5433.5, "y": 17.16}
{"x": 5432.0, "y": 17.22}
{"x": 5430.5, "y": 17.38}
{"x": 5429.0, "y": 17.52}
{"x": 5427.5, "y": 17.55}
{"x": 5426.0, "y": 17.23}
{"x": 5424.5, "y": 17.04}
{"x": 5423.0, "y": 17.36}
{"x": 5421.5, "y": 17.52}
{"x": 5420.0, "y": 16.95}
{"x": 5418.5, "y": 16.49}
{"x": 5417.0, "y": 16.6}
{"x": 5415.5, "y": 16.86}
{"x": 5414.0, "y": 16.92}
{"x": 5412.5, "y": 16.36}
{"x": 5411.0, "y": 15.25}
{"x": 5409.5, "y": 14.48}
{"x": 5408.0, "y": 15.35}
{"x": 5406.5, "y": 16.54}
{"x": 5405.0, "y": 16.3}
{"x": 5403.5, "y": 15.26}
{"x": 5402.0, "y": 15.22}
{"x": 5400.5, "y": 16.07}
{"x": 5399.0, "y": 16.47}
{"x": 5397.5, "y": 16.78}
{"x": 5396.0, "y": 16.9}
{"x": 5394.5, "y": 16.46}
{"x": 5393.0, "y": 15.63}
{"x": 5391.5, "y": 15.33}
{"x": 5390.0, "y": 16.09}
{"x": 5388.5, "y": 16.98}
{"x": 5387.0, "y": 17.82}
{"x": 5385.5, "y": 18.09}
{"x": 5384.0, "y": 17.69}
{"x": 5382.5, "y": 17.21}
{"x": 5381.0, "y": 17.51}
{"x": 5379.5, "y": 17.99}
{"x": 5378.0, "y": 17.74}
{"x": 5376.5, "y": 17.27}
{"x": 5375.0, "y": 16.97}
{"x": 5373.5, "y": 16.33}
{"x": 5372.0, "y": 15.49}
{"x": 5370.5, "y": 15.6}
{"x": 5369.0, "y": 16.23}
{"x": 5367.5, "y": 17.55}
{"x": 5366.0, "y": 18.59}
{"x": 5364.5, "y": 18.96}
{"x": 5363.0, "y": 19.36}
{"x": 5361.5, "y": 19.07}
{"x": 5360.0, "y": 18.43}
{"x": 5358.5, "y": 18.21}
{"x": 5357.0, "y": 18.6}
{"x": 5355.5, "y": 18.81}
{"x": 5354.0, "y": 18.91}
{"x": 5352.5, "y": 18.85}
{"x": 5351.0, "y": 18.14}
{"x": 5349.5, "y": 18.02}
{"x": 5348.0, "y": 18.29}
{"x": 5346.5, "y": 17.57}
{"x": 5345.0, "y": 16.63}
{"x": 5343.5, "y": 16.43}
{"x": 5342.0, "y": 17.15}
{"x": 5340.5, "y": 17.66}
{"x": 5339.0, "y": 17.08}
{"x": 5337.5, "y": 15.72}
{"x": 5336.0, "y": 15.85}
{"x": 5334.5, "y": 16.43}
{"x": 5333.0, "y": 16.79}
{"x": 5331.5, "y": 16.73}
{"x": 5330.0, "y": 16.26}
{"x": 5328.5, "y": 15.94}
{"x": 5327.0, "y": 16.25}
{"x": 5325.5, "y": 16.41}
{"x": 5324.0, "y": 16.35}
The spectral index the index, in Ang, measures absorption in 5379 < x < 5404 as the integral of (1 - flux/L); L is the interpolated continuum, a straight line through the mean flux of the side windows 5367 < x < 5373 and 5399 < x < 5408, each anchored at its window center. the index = -1.1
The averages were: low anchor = 16.2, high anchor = 15.9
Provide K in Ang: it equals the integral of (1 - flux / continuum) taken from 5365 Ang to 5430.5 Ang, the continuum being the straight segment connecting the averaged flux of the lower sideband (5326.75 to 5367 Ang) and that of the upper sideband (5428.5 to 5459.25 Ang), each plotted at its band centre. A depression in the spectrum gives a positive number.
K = 2.6 Ang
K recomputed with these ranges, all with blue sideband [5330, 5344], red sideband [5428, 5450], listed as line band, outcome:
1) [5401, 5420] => 1.2 Ang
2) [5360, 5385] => -1.0 Ang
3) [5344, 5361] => -1.5 Ang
